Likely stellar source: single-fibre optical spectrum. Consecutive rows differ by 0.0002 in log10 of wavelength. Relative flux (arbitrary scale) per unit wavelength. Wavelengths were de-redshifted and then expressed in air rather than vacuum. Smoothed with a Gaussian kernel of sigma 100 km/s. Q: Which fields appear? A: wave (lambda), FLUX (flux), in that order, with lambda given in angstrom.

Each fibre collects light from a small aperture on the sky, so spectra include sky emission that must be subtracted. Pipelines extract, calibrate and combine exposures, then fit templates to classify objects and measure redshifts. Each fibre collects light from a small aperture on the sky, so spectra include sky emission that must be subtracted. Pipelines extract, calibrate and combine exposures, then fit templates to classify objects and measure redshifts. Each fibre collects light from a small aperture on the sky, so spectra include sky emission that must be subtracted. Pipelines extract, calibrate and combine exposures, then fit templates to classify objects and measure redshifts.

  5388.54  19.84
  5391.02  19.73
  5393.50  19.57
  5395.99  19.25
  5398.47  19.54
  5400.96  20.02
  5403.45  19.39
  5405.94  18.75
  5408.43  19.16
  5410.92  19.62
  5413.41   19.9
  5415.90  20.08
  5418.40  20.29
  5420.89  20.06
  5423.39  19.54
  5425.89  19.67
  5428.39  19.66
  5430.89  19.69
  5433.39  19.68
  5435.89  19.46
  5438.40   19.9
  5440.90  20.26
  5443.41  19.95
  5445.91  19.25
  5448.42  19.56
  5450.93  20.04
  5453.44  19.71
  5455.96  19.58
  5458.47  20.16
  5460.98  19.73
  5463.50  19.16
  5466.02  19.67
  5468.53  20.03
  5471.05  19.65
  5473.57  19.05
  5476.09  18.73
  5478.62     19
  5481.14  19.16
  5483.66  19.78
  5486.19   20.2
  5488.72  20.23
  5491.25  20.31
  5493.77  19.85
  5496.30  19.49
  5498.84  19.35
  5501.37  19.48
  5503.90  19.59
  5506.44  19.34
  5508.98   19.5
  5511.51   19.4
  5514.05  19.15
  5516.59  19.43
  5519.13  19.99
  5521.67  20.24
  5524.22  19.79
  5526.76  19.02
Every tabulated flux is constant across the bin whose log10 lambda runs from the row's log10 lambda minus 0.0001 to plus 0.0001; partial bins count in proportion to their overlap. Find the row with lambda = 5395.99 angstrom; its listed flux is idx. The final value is 19.25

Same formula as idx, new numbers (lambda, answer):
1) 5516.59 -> 19.43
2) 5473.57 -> 19.05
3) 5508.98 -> 19.5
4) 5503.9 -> 19.59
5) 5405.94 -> 18.75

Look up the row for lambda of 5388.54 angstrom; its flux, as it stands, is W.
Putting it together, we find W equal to 19.84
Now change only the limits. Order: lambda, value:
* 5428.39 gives 19.66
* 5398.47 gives 19.54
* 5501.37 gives 19.48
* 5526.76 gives 19.02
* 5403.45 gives 19.39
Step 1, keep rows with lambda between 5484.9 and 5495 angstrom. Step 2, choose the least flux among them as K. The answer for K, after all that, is 19.85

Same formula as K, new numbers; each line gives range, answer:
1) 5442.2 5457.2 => 19.25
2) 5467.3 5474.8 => 19.05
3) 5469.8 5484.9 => 18.73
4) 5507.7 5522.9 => 19.15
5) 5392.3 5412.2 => 18.75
